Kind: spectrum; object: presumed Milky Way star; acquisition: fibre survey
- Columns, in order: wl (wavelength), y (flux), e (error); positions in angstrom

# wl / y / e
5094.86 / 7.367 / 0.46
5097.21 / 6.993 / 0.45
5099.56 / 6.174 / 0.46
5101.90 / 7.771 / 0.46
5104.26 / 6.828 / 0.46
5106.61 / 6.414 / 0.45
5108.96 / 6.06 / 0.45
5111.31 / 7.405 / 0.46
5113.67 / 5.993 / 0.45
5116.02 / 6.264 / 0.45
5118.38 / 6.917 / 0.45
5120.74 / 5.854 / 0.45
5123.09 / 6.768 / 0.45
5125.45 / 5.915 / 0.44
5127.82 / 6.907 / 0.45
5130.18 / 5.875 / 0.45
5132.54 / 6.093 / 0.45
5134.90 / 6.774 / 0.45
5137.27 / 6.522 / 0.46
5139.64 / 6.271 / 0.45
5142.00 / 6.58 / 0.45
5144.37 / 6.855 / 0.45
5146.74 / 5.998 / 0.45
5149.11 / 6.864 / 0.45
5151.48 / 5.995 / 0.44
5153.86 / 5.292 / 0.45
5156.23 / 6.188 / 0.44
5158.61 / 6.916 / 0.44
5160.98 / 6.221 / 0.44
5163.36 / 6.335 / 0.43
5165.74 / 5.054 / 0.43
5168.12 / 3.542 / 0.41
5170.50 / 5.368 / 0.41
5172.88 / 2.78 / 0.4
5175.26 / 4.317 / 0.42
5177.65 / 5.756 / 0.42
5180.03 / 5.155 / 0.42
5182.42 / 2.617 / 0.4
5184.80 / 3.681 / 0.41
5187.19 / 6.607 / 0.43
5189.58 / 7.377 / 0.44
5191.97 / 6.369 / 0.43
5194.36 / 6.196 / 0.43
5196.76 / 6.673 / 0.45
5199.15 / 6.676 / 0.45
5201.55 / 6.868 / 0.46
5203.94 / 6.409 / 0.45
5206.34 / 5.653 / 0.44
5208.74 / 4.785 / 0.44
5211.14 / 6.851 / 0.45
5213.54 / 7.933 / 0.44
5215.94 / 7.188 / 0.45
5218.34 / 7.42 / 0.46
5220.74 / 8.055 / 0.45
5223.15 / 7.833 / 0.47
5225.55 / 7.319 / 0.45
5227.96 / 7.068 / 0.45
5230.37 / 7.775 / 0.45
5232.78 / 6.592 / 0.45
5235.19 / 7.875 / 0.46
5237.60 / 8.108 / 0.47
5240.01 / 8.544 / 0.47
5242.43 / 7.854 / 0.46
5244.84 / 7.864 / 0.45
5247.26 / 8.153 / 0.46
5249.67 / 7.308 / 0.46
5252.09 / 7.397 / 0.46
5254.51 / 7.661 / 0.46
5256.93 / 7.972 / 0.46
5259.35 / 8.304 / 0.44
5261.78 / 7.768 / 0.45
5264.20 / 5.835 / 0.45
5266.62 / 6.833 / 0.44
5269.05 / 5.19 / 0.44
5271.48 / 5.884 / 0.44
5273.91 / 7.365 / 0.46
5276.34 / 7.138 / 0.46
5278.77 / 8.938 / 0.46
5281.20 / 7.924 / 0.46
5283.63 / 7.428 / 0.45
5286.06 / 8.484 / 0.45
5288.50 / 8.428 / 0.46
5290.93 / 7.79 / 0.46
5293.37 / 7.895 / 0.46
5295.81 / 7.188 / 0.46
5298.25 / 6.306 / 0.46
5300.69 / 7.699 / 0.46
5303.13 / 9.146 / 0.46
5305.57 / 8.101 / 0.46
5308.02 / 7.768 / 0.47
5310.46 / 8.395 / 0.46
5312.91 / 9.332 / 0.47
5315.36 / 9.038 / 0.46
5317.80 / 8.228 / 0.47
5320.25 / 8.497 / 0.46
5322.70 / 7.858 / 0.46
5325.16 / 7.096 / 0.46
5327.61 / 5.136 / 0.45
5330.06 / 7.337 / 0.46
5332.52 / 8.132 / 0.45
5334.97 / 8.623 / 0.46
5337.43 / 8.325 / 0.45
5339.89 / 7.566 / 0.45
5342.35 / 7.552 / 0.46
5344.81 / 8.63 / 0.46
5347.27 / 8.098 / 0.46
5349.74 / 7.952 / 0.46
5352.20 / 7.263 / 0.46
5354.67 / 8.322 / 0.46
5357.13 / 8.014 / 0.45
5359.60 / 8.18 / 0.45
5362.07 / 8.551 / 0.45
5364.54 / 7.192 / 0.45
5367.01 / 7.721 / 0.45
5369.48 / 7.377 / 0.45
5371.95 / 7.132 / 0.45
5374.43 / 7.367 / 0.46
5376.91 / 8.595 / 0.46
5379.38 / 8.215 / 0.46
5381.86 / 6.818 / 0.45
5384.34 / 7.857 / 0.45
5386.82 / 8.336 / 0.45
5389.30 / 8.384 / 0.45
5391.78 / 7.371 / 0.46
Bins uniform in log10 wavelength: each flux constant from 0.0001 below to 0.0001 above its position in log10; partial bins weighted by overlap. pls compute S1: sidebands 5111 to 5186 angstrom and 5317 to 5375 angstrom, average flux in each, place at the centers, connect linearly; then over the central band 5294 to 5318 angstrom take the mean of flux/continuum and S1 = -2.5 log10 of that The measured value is -0.11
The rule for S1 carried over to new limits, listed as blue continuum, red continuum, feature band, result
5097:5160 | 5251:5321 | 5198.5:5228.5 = 0.03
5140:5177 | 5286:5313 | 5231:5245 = -0.12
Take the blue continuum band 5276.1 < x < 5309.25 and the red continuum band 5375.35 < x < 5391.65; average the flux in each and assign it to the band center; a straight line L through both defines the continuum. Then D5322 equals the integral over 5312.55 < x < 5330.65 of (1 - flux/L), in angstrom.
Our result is 0.4 angstrom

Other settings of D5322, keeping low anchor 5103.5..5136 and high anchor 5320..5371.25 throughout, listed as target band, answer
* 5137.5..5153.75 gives 0.6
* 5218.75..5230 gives -0.8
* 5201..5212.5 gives 1.4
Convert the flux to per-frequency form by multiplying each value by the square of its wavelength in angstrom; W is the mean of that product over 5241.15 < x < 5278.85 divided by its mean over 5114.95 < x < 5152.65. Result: 1.2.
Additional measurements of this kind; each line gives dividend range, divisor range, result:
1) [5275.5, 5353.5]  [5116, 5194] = 1.45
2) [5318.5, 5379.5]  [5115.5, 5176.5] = 1.42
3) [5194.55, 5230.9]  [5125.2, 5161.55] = 1.12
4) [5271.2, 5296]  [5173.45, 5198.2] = 1.49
